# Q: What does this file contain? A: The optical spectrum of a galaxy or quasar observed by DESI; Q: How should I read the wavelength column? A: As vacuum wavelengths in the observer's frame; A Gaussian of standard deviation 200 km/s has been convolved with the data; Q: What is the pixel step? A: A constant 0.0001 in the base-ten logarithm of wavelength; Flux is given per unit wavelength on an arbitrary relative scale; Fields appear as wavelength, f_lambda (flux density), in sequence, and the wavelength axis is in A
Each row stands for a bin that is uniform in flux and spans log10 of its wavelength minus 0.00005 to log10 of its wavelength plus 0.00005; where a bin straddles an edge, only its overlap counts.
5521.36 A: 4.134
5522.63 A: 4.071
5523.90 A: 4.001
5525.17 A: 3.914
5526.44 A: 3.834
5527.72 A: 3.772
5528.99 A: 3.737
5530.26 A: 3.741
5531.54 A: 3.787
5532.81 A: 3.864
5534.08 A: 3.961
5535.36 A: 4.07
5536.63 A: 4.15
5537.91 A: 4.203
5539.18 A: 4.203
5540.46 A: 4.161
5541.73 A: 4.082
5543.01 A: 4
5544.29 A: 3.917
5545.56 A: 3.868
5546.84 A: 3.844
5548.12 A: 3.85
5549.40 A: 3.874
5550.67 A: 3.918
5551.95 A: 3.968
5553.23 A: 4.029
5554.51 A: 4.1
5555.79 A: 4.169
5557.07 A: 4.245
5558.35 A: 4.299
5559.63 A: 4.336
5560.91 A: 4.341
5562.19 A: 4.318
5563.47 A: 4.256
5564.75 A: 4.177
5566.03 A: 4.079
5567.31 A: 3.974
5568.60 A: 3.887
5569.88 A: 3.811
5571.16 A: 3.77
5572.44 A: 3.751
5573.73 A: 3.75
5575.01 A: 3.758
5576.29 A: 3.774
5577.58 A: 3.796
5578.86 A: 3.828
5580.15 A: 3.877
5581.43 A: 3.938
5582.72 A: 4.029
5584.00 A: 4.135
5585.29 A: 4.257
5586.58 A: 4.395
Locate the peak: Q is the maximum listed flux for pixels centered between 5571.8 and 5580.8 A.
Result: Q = 3.877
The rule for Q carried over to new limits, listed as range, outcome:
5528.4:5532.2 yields 3.787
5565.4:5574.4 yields 4.079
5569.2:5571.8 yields 3.811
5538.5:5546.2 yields 4.203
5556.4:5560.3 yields 4.336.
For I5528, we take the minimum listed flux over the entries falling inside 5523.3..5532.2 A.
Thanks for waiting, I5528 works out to 3.737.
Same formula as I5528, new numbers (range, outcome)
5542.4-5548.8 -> 3.844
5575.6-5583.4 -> 3.774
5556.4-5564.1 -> 4.245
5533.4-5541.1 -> 3.961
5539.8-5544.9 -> 3.917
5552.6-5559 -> 4.029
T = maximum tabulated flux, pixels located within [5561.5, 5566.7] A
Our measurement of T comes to 4.318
